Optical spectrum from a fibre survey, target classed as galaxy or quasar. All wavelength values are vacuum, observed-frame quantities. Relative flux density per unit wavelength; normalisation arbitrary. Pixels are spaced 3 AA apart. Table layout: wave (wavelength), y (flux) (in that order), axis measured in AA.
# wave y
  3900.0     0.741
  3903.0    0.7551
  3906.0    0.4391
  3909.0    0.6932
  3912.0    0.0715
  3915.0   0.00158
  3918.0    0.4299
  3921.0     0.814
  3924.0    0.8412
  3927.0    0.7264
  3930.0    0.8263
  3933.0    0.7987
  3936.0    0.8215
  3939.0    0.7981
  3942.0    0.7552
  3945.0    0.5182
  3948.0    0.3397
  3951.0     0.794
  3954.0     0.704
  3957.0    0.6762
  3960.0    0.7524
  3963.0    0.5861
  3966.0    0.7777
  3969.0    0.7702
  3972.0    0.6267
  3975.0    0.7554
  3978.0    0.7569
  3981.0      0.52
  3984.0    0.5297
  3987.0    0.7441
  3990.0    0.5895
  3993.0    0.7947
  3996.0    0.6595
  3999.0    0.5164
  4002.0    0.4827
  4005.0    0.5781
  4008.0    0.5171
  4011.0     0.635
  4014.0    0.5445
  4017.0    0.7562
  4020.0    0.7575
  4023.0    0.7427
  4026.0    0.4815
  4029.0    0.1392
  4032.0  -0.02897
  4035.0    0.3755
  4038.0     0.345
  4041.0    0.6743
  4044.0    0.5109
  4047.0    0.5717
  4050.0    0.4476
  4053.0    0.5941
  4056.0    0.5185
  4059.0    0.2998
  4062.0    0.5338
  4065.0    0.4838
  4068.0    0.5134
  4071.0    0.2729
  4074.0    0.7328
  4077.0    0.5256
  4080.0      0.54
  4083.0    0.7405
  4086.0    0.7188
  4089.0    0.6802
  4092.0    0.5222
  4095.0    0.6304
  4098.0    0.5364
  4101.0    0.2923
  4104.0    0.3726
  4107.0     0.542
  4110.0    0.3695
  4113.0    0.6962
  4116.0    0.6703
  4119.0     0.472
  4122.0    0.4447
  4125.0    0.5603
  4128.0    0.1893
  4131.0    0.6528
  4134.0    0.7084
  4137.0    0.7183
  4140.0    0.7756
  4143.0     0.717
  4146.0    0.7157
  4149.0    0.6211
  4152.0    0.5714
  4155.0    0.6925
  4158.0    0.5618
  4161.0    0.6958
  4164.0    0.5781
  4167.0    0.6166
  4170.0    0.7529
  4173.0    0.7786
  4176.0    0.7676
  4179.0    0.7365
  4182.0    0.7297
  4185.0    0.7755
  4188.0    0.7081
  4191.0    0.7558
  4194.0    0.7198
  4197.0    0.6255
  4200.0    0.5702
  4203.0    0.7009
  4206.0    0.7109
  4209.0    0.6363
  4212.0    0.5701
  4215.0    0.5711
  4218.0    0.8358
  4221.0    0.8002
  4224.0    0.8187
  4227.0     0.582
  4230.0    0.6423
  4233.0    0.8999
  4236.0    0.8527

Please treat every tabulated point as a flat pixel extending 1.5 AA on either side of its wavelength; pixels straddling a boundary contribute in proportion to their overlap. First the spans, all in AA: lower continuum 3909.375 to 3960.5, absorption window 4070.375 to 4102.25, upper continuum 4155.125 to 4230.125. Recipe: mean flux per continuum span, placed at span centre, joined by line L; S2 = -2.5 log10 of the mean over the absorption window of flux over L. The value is 0.16 mag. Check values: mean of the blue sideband 0.627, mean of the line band 0.573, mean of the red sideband 0.691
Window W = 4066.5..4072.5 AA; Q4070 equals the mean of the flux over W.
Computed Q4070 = 0.393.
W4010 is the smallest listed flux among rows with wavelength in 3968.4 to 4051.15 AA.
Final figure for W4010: -0.02897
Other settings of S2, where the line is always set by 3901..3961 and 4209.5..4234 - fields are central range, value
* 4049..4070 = 0.350 mag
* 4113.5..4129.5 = 0.374 mag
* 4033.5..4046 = 0.342 mag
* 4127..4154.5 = 0.075 mag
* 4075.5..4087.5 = 0.064 mag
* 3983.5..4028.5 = 0.060 mag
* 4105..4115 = 0.257 mag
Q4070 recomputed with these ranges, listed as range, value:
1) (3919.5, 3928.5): 0.794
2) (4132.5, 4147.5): 0.727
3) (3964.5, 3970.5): 0.774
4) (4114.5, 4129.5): 0.467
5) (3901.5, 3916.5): 0.392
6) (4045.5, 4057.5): 0.533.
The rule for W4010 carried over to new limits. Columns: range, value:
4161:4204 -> 0.5702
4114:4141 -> 0.1893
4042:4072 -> 0.2729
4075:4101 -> 0.2923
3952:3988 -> 0.52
